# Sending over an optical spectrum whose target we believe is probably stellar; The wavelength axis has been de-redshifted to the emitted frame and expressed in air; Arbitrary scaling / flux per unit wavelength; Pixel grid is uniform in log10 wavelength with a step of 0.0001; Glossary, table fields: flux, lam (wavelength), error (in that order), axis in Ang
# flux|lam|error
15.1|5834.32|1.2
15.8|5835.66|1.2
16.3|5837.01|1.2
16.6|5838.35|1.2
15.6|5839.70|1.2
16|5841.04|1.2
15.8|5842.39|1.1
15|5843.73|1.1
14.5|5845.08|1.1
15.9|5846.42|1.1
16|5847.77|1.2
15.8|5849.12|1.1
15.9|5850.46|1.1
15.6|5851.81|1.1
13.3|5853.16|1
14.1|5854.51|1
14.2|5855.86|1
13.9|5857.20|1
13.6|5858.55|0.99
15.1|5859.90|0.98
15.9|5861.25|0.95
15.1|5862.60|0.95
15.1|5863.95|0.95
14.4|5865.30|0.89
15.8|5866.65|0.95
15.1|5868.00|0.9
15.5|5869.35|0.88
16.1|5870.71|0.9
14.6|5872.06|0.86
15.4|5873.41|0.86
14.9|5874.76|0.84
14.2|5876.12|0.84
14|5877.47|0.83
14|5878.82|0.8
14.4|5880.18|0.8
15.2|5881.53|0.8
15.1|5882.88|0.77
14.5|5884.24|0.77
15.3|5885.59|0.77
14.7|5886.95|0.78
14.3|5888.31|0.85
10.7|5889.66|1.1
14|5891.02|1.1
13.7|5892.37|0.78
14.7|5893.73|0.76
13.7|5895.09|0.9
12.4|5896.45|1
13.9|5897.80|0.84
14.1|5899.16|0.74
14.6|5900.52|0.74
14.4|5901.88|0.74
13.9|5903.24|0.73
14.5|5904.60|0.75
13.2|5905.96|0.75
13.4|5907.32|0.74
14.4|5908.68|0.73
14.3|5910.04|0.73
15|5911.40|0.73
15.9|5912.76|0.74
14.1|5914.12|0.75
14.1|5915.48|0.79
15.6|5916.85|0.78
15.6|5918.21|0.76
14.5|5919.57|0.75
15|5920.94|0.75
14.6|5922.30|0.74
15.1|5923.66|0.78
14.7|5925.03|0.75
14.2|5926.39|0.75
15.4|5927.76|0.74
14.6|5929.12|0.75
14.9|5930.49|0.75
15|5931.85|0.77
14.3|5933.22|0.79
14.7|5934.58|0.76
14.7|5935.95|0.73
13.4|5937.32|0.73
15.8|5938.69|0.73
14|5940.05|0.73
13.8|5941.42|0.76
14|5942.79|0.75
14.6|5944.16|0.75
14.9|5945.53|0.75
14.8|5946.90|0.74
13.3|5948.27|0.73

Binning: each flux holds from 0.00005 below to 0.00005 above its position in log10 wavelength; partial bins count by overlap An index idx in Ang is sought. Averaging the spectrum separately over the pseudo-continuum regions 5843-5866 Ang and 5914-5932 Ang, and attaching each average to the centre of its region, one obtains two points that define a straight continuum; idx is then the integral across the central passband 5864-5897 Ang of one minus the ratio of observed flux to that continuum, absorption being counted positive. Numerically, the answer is 0.9 Ang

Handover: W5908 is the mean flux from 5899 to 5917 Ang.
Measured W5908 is 14.4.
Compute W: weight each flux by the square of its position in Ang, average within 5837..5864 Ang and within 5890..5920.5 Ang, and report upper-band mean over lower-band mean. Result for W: 0.96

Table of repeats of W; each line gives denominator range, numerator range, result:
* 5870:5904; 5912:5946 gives 1.04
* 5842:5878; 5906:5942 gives 1.00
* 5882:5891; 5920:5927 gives 1.06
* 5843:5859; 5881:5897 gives 0.96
